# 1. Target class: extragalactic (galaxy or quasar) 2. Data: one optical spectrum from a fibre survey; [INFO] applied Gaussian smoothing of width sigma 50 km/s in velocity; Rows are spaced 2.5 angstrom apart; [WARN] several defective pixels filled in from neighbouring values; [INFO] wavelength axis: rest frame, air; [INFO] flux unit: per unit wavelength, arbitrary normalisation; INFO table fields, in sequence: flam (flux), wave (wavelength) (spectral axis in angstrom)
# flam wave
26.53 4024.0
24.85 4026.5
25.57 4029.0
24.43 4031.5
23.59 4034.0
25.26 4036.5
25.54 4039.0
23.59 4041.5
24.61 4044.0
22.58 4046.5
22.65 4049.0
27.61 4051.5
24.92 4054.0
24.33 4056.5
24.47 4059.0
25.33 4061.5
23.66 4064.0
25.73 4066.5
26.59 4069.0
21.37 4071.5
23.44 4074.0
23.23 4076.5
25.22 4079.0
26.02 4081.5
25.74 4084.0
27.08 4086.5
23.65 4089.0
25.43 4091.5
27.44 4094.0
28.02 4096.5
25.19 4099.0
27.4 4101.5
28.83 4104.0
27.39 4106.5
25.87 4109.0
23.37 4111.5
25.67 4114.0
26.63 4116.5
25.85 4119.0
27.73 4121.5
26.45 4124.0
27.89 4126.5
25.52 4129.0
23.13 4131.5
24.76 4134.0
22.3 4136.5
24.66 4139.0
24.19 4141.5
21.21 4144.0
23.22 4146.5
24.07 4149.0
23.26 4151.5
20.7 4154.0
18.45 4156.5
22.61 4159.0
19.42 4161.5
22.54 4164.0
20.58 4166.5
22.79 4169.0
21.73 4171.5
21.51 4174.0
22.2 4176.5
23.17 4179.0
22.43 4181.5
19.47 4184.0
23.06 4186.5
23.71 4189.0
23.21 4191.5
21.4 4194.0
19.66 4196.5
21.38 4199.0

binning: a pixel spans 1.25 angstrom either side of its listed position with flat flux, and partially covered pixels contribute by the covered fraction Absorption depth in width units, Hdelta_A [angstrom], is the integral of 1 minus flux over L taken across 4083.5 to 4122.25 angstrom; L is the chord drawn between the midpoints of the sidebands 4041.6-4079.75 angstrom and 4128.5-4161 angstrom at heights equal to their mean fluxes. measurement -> -4.54 angstrom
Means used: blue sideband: 24.3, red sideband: 22.8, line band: 26.3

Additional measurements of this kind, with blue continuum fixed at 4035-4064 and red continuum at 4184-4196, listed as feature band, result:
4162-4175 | 0.54 angstrom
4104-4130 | -3.20 angstrom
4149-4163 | 1.01 angstrom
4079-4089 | -0.75 angstrom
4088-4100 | -1.09 angstrom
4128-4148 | -0.40 angstrom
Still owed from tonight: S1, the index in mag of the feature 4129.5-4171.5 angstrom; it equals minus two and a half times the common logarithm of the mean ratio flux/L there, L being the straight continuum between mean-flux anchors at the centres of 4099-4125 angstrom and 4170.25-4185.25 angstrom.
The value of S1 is 0.06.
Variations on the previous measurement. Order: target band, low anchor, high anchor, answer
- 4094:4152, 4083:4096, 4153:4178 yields -0.06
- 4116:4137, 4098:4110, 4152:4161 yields -0.06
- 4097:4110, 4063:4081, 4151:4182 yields -0.16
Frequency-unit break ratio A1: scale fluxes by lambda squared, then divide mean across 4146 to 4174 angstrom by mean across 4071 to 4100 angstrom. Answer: 0.89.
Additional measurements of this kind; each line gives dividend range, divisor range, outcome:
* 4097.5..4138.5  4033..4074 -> 1.09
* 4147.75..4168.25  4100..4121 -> 0.83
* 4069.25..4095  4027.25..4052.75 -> 1.04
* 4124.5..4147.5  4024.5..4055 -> 1.03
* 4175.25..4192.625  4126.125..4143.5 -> 0.95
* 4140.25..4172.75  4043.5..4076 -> 0.94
